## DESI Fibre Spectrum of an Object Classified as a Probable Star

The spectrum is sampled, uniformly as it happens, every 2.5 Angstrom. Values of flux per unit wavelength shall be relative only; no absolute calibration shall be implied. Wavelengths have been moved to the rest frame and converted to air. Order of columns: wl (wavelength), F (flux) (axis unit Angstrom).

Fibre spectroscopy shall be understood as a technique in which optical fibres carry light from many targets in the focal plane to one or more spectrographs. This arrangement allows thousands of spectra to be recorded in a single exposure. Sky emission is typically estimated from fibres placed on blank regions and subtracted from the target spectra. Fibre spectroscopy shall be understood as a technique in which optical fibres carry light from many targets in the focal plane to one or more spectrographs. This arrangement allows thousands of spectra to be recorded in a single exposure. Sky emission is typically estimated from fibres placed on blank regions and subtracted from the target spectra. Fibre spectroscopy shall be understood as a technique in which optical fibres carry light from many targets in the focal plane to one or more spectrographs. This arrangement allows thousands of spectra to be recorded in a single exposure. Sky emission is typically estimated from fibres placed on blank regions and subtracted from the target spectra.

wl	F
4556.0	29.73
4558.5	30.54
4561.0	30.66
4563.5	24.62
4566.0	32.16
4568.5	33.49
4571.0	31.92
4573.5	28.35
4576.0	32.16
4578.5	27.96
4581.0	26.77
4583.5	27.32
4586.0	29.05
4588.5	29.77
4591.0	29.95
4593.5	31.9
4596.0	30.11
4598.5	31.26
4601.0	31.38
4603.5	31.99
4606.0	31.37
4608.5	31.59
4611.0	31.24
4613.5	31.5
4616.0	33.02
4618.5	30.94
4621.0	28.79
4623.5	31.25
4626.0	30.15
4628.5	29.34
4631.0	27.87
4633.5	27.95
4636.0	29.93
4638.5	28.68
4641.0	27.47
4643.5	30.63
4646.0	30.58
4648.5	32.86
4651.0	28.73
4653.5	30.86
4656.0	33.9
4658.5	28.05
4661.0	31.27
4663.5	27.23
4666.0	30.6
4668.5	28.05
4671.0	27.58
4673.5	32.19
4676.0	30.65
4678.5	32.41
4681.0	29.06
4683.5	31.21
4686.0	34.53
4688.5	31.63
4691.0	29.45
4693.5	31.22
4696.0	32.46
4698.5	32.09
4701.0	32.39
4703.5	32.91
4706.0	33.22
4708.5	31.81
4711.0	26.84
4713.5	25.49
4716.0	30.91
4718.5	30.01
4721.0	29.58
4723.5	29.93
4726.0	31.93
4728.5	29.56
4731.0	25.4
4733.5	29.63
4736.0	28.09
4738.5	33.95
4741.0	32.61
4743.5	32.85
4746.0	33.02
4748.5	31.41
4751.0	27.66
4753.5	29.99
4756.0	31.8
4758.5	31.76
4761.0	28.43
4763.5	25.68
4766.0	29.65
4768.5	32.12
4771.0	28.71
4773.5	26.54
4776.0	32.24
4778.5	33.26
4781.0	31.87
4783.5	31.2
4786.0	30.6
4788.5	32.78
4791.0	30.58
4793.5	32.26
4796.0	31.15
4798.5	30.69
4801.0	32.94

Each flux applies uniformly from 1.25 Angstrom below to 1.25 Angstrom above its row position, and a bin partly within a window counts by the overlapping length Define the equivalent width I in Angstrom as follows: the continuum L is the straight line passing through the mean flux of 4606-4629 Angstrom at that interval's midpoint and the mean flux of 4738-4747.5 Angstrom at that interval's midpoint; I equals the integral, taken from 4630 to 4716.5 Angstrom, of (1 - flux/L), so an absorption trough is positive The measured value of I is 4.06 Angstrom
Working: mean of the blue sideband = 30.9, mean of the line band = 30.4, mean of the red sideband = 33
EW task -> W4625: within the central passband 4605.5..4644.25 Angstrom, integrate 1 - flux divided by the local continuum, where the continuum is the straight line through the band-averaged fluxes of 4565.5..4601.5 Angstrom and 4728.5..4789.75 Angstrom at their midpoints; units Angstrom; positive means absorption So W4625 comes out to 0.2 Angstrom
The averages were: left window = 30.2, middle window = 30.1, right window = 30.5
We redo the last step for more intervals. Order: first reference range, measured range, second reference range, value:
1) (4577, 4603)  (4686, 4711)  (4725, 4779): -1.45 Angstrom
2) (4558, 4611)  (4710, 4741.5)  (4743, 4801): 1.16 Angstrom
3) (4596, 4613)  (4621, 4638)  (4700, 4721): 0.98 Angstrom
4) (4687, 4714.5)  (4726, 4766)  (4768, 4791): 1.03 Angstrom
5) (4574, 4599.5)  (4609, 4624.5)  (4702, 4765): -0.76 Angstrom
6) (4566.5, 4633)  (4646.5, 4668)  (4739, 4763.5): 0.15 Angstrom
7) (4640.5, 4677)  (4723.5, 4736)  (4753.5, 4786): 0.46 Angstrom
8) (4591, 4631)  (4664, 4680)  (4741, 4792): 0.38 Angstrom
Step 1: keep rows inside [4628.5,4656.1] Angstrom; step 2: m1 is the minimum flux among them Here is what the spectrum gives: 27.47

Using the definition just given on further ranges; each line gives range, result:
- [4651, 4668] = 27.23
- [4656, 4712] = 26.84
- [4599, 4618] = 31.24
